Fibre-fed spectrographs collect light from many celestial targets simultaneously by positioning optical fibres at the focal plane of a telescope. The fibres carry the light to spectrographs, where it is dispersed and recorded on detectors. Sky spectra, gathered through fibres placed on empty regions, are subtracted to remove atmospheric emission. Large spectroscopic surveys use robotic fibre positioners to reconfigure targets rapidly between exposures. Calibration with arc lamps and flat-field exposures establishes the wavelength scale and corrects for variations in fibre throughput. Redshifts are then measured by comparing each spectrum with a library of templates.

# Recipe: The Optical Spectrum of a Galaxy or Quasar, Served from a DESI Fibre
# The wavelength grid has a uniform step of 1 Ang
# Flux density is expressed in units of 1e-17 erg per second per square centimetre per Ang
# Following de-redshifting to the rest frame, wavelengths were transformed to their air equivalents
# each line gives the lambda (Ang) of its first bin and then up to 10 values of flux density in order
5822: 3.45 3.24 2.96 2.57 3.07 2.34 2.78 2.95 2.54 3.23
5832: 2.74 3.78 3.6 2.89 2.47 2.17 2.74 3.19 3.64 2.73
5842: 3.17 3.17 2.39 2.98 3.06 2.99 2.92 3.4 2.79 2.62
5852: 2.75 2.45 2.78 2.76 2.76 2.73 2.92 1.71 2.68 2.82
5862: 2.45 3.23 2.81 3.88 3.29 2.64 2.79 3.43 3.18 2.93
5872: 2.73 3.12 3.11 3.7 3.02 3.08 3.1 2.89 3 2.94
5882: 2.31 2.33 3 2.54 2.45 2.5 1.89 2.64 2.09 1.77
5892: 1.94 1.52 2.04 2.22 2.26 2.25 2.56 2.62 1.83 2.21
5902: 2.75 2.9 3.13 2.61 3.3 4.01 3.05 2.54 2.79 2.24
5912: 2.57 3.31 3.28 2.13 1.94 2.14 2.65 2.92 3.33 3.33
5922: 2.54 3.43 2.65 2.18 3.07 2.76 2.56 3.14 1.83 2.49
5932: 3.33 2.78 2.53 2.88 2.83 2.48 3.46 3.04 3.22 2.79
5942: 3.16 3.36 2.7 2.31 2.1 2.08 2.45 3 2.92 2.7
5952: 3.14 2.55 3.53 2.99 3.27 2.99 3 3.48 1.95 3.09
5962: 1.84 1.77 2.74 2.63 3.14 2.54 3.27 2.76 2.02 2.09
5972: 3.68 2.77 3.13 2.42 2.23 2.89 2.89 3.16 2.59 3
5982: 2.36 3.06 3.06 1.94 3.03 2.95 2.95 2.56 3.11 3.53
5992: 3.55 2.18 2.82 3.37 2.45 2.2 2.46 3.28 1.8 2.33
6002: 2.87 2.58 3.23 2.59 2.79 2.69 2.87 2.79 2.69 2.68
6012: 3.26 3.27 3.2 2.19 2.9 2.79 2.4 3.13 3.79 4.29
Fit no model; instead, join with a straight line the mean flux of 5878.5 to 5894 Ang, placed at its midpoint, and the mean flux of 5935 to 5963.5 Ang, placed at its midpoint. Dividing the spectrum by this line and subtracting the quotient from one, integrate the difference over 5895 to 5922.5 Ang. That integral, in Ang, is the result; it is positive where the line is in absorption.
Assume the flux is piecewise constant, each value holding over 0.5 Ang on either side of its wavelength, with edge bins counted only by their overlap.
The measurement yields -1.9 Ang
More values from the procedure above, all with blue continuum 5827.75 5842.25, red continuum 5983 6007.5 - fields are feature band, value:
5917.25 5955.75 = 0.3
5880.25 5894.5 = 3.0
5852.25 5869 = 0.7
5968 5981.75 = 0.2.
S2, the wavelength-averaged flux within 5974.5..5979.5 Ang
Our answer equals 2.72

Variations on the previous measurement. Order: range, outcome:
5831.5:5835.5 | 3.25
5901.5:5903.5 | 2.83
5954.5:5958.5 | 3.06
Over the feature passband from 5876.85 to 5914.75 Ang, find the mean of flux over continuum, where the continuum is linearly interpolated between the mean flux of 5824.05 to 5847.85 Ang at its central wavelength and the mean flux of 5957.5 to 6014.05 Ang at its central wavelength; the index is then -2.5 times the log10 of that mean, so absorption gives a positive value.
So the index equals 0.11 mag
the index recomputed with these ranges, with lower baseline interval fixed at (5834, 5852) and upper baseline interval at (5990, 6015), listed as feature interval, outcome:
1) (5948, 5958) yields -0.05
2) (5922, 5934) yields 0.05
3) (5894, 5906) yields 0.15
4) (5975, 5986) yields 0.04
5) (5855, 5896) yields 0.08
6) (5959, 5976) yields 0.08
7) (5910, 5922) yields 0.06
